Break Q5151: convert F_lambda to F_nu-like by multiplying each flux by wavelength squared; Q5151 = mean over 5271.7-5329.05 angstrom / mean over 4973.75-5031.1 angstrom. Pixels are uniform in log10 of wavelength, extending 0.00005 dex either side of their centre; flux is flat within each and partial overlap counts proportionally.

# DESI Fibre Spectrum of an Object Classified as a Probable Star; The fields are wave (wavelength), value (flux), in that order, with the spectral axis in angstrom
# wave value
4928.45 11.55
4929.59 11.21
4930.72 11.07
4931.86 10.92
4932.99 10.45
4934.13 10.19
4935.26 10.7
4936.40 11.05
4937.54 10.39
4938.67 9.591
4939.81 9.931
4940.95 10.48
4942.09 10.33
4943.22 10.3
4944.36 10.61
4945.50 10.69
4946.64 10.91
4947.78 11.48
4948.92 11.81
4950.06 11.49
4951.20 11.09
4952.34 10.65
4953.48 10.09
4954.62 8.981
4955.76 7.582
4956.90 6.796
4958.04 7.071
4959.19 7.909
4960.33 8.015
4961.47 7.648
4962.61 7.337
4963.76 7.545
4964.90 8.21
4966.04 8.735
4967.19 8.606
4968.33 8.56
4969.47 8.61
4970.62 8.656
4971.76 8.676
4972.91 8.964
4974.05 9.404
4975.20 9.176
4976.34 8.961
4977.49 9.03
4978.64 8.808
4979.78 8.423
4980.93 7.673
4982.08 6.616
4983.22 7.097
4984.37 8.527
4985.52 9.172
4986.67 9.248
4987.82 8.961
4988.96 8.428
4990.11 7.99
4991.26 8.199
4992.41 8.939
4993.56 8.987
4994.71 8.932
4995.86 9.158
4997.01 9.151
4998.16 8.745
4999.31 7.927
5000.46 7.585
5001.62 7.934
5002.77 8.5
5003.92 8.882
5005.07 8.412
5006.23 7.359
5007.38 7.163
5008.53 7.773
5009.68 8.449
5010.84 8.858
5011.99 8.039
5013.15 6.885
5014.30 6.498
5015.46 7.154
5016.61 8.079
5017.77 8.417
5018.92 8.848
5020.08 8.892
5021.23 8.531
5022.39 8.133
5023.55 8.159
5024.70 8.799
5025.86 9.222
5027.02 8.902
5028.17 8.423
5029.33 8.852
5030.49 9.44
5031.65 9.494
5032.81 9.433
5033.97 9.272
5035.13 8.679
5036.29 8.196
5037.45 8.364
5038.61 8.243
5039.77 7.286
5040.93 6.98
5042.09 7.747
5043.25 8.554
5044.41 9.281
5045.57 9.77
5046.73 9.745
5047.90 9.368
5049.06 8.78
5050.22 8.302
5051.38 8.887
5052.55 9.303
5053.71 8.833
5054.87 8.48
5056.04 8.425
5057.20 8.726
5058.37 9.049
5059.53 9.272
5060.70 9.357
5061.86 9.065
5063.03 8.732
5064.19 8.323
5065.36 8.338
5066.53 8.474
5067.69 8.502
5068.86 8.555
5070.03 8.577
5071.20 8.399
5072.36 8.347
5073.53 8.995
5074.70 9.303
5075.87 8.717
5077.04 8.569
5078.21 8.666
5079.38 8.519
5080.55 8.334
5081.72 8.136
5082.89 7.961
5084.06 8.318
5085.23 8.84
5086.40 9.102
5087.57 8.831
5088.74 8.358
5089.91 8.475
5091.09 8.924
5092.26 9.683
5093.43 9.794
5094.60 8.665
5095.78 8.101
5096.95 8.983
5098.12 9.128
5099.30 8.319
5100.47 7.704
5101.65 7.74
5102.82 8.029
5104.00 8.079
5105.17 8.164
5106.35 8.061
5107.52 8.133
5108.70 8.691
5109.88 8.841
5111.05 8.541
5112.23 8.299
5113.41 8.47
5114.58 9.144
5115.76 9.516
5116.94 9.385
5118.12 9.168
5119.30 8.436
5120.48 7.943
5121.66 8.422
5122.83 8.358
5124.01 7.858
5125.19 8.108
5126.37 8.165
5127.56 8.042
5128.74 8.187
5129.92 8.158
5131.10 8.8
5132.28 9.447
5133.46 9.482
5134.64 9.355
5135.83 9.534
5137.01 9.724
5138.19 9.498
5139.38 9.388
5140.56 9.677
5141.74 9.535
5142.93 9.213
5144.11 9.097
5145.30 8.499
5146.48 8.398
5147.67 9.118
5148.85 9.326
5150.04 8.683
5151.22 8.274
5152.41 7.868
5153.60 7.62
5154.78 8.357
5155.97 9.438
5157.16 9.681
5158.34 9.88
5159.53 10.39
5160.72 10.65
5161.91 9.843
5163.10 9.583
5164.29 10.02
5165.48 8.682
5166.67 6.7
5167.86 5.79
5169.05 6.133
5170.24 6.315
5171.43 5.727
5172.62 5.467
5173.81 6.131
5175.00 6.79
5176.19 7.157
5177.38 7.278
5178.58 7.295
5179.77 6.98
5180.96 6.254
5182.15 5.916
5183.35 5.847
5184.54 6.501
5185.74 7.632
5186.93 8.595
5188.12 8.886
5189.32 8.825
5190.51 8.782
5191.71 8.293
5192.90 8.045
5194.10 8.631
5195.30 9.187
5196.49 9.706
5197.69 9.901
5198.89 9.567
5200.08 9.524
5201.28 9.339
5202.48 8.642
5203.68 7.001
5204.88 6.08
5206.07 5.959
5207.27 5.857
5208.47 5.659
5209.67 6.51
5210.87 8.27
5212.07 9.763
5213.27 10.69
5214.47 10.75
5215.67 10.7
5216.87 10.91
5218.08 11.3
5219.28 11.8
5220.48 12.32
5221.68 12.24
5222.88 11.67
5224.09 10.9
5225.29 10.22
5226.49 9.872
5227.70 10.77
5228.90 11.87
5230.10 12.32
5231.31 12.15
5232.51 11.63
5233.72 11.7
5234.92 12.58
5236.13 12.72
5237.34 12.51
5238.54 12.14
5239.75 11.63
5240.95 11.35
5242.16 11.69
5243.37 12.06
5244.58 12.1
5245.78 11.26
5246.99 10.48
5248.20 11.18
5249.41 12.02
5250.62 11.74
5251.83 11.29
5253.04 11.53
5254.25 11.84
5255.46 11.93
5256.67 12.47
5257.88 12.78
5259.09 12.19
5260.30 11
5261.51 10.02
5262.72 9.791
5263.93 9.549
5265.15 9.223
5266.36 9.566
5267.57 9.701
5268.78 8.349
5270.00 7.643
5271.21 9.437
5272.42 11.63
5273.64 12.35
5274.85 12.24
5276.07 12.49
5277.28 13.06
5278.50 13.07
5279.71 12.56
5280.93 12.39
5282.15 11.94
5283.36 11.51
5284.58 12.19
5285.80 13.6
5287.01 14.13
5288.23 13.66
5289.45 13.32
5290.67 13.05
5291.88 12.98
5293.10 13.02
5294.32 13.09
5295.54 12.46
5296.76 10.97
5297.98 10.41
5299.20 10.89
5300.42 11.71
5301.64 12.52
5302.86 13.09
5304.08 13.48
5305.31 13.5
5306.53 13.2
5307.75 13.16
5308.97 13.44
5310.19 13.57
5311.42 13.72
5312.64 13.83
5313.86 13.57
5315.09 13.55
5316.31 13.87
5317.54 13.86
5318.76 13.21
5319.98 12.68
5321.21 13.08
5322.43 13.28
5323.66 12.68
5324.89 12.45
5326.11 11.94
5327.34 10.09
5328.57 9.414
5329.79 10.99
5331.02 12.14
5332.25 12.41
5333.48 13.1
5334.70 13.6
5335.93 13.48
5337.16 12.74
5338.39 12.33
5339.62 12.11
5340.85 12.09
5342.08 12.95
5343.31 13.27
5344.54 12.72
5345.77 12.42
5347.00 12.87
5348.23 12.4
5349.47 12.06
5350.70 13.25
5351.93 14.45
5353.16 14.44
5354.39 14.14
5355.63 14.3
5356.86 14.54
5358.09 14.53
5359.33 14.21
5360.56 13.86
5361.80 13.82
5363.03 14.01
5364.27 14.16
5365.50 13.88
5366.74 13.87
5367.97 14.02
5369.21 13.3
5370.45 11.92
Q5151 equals 1.7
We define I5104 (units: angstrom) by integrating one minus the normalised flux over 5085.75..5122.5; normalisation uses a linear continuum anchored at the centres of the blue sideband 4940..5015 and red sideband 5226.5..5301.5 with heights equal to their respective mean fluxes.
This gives 5.2 angstrom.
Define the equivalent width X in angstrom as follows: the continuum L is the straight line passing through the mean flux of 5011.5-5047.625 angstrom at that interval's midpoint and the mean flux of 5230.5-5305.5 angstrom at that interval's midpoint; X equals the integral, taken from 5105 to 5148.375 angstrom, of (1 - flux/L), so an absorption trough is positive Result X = 4.55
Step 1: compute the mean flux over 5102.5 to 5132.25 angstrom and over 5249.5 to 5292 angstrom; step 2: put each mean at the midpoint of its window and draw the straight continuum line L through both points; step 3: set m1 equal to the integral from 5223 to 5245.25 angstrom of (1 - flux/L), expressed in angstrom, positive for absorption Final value -1.7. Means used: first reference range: 8.46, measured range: 11.7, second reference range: 11.6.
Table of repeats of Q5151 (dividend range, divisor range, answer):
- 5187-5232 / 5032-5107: 1.17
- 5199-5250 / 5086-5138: 1.27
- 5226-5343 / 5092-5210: 1.53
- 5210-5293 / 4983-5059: 1.48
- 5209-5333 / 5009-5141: 1.48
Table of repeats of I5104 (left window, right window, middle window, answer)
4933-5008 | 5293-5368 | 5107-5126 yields 3.6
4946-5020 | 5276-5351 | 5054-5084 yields 3.1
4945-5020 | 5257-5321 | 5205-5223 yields 2.9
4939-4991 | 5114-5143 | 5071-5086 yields 0.6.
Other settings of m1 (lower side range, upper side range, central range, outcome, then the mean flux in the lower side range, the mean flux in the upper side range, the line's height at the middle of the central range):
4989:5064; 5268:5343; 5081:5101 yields 1.63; 8.53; 12.4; 9.43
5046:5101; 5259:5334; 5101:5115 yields 1.39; 8.73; 12.1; 9.26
